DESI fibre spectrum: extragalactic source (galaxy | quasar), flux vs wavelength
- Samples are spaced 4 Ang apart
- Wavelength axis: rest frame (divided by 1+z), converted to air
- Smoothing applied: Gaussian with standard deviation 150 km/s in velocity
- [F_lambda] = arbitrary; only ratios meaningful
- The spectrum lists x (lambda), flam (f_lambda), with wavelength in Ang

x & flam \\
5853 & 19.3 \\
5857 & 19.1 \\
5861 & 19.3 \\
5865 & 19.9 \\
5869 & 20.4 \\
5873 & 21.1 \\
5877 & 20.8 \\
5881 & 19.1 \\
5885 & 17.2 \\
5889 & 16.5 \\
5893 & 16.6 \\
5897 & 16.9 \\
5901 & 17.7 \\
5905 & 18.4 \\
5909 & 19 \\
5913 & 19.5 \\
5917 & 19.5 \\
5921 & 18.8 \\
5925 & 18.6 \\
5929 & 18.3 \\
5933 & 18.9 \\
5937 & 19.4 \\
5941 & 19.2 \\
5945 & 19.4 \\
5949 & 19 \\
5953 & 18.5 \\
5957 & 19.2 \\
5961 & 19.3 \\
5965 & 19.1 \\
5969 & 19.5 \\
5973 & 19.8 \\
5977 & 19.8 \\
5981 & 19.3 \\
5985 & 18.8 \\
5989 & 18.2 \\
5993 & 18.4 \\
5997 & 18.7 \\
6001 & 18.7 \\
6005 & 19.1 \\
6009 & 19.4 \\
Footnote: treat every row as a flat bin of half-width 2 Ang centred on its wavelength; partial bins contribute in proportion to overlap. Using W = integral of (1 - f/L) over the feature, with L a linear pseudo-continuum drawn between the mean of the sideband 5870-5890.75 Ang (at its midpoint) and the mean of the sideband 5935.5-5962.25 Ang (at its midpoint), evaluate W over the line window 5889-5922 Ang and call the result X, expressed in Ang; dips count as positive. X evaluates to 1.6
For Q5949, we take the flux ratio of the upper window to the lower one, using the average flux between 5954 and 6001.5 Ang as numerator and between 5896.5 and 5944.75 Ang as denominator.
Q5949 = 1.0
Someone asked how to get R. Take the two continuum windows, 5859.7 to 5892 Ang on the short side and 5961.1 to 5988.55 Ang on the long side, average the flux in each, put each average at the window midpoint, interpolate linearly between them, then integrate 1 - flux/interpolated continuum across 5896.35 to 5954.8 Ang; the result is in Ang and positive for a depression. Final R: 1.4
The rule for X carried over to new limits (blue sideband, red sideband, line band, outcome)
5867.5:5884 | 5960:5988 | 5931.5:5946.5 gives 0.3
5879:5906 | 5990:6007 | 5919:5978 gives -3.3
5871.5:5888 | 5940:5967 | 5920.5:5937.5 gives 0.4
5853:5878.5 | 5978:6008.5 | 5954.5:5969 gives -0.1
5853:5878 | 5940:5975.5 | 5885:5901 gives 2.4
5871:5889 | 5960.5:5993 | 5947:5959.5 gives 0.2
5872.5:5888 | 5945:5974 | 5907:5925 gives 0.1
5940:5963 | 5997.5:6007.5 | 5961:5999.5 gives -0.2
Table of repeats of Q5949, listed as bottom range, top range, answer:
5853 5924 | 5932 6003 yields 1.01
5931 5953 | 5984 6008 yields 0.98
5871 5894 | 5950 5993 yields 1.03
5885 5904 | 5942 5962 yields 1.12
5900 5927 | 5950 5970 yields 1.01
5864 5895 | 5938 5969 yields 1.01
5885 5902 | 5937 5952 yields 1.13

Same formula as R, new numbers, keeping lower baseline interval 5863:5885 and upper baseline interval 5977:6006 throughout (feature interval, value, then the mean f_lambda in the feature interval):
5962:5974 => -0.2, 19.4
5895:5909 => 1.3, 17.9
